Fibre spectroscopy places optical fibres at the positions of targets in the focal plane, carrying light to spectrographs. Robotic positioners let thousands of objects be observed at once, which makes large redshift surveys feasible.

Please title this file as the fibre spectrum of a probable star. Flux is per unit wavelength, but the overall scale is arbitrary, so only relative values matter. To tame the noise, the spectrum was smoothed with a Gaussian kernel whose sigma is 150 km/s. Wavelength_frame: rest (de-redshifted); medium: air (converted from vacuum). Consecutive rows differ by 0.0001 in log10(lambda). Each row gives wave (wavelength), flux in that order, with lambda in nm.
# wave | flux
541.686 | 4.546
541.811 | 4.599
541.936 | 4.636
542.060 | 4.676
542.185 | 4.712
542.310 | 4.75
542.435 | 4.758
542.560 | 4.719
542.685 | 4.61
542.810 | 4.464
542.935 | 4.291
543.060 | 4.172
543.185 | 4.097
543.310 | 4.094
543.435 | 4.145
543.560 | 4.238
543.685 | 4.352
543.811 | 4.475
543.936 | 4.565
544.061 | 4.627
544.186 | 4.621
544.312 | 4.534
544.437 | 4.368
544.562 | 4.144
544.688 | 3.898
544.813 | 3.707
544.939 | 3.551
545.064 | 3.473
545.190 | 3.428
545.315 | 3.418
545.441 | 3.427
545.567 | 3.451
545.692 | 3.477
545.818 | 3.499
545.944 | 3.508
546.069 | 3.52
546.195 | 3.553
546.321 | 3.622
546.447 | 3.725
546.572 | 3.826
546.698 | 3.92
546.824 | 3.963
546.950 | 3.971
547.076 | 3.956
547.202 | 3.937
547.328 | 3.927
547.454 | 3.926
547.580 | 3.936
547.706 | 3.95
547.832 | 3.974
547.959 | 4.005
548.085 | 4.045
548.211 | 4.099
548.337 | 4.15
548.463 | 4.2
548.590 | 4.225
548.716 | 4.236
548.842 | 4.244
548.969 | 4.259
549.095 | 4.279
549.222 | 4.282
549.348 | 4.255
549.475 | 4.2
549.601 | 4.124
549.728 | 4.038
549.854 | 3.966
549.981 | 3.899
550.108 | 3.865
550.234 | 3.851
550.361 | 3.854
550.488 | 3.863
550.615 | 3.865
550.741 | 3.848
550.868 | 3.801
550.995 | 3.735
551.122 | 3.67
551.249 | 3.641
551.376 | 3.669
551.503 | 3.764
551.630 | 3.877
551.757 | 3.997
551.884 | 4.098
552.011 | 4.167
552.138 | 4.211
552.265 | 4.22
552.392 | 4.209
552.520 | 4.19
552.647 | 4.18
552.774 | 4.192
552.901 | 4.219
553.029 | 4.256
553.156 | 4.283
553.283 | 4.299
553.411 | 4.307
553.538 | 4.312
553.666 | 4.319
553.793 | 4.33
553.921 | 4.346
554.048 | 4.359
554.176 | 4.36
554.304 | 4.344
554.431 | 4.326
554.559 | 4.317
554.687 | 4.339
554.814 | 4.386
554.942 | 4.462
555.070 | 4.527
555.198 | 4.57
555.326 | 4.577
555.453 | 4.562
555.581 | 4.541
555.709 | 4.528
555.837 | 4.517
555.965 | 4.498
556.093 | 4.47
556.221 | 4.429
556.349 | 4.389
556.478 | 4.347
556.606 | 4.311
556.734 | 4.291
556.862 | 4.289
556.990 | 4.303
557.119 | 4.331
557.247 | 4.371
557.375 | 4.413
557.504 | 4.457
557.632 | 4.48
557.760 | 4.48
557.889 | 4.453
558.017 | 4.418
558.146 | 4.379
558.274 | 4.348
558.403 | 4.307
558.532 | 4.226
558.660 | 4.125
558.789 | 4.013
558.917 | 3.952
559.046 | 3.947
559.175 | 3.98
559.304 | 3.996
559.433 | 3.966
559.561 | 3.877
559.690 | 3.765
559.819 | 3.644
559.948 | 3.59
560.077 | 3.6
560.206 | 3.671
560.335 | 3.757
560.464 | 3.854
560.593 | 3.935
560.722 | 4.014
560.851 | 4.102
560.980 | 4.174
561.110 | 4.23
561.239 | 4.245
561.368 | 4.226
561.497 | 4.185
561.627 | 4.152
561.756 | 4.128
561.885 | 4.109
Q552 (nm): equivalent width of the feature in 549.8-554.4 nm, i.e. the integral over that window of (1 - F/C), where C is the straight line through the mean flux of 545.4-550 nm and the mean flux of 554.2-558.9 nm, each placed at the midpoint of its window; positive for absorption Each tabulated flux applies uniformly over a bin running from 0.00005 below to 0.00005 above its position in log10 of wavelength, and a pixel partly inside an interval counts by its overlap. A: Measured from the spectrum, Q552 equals 0.11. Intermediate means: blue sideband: 3.94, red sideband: 4.39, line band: 4.07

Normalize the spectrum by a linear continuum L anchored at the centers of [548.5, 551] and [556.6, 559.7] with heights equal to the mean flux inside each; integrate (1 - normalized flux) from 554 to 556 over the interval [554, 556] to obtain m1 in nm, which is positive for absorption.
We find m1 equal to -0.14 nm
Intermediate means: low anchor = 4.04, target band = 4.45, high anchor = 4.23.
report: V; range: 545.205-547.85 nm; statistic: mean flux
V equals 3.73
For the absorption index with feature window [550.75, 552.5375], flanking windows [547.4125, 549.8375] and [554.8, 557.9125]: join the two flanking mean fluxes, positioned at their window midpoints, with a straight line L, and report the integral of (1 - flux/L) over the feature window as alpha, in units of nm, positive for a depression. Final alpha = 0.13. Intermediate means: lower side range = 4.13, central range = 3.94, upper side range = 4.44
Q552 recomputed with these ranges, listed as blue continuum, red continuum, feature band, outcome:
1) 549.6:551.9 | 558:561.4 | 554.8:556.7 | -0.26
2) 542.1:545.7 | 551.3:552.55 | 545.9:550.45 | 0.13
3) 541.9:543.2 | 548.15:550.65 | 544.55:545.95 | 0.26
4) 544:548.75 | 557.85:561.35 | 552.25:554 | -0.14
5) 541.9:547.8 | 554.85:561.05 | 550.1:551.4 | 0.11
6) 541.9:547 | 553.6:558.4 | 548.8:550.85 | 0.09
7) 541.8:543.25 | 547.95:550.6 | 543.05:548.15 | 0.48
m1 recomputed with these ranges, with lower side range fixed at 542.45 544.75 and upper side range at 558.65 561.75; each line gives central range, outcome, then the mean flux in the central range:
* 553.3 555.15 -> -0.12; 4.36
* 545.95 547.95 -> 0.21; 3.84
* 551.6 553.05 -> 0.00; 4.15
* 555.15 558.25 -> -0.30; 4.43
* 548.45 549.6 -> 0.00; 4.24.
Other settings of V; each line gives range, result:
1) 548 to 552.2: 4.01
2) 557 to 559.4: 4.26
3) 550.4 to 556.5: 4.22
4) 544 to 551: 3.93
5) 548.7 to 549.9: 4.19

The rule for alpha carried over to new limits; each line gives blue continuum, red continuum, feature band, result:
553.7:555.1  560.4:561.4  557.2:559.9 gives 0.02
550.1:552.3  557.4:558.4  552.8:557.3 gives -0.20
